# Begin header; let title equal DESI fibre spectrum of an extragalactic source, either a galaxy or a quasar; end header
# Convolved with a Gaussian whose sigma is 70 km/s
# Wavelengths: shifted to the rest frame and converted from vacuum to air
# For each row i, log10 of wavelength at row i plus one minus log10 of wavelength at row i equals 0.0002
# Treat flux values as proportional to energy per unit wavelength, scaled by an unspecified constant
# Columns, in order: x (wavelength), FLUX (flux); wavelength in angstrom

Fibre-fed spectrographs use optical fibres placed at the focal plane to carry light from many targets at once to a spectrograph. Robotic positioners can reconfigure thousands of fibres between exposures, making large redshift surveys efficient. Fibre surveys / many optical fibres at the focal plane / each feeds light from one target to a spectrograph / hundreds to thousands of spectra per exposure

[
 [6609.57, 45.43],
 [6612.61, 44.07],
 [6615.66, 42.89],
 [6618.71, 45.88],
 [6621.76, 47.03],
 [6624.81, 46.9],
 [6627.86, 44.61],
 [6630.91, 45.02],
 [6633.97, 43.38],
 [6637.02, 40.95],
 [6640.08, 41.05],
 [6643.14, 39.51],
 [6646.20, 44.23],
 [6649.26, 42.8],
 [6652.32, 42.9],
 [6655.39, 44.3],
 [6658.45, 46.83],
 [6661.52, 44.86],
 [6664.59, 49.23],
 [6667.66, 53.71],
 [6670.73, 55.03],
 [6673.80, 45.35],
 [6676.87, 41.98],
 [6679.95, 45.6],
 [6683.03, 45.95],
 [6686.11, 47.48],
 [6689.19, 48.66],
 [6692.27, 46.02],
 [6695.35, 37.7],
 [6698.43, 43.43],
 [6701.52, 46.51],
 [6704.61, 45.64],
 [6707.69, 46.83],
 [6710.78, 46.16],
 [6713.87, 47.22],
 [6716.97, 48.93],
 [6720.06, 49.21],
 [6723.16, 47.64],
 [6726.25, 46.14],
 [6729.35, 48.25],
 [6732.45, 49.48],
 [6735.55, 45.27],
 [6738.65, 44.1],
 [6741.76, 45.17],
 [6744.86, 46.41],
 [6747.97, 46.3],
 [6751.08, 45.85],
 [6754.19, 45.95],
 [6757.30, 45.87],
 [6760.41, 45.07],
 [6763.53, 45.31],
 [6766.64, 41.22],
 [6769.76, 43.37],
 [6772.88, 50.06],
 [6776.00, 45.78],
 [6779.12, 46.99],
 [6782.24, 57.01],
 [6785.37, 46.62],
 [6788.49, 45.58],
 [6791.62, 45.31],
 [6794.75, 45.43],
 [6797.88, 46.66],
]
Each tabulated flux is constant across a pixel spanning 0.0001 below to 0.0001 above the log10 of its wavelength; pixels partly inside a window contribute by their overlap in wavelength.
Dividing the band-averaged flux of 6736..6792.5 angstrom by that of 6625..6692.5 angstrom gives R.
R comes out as 1.02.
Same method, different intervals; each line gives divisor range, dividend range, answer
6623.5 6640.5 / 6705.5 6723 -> 1.09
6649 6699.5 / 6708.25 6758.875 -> 1.01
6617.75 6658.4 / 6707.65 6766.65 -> 1.06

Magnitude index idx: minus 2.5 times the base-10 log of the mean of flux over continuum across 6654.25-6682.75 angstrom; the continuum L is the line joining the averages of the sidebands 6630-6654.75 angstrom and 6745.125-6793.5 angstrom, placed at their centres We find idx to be -0.10 mag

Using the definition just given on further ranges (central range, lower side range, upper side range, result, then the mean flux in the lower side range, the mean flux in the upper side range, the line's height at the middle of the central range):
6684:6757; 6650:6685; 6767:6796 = 0.02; 46.8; 47.1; 46.9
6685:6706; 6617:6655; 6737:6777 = -0.01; 43.7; 45.4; 44.5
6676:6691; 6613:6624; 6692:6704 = -0.06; 45.2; 43.3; 43.7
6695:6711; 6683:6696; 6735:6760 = 0.02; 45.6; 45.6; 45.6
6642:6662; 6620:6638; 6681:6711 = 0.03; 44.8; 45.4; 45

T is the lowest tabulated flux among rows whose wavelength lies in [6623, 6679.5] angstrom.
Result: 39.51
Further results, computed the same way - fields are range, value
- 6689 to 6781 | 37.7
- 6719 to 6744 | 44.1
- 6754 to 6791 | 41.22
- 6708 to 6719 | 46.16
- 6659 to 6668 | 44.86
